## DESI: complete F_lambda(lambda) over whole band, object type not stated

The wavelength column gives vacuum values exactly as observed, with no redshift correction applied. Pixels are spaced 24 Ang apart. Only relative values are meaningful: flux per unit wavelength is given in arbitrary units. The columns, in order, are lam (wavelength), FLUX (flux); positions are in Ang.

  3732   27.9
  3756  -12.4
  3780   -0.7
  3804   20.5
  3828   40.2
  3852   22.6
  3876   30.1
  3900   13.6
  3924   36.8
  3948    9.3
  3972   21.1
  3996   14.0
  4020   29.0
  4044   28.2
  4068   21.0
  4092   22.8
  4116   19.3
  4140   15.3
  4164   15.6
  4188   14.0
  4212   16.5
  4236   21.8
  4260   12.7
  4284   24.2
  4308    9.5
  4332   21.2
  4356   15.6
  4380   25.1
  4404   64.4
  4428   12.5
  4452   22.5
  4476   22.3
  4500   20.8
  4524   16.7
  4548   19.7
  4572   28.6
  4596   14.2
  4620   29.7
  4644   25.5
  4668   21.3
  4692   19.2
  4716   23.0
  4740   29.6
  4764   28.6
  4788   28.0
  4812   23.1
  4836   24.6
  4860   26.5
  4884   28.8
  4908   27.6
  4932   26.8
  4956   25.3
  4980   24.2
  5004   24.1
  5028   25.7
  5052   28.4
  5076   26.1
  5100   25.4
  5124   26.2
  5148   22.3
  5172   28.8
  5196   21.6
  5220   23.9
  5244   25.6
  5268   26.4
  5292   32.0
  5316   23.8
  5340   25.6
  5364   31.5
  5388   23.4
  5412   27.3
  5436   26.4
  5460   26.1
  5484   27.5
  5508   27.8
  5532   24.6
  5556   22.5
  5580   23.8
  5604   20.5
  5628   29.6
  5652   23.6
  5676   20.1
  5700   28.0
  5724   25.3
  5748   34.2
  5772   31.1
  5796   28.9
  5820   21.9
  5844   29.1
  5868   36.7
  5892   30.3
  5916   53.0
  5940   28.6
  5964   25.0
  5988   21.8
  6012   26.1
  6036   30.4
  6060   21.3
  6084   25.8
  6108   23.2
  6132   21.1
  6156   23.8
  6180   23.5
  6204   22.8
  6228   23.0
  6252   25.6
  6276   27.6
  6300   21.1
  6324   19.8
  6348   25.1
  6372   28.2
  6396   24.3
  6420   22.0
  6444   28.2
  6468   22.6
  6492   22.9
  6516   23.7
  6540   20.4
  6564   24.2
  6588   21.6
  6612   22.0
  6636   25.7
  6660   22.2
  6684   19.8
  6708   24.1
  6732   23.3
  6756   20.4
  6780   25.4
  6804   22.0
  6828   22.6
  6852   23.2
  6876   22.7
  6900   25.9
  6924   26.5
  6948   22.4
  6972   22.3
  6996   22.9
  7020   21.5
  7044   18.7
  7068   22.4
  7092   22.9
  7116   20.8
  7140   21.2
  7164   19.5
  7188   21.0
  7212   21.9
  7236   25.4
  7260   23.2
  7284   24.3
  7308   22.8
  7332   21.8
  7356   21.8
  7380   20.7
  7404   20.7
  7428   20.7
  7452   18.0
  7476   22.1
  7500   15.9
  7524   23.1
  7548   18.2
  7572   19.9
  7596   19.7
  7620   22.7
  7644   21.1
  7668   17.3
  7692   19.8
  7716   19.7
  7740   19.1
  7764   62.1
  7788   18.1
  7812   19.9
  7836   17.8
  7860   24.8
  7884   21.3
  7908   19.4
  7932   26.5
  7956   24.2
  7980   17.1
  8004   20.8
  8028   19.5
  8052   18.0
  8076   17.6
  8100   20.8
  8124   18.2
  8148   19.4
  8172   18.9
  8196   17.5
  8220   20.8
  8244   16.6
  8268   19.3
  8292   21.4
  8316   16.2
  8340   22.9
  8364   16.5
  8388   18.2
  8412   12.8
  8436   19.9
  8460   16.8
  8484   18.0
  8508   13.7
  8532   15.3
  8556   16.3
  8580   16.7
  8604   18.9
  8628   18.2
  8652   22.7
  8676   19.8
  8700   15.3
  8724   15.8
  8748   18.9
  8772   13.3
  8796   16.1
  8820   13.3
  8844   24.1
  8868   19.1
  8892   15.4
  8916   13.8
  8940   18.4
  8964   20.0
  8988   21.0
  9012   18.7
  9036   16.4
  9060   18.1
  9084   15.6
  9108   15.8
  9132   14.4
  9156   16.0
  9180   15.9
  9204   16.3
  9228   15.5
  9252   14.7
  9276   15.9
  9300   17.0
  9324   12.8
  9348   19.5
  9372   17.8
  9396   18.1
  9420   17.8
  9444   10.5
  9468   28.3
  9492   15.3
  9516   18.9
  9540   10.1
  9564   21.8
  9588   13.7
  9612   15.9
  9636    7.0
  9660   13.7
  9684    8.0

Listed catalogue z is 0.182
